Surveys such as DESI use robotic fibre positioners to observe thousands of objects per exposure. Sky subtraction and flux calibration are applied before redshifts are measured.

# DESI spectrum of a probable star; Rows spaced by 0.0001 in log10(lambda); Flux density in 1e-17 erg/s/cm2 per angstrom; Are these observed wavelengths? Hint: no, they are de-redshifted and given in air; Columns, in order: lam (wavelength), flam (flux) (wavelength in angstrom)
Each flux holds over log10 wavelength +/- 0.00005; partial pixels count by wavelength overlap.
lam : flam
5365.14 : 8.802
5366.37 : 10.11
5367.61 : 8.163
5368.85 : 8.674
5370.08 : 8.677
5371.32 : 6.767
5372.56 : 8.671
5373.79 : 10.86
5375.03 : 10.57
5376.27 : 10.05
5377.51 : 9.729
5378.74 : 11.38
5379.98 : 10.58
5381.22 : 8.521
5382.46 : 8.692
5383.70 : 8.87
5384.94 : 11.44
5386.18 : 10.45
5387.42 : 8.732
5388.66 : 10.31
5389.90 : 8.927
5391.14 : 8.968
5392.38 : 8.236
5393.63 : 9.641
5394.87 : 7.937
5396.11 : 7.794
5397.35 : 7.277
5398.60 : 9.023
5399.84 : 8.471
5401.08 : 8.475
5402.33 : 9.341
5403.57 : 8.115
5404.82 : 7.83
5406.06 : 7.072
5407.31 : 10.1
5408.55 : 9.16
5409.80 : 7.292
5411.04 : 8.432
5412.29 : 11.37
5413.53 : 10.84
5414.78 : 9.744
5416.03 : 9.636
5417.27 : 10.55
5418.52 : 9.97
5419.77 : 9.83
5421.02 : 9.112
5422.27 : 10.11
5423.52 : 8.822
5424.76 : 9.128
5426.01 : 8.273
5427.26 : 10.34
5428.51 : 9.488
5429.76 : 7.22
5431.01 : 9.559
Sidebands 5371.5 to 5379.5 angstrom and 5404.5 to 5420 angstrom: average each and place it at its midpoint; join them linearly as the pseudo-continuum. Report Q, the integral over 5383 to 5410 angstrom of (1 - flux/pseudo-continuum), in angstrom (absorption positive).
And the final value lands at 2.4 angstrom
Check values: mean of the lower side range 10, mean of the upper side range 9.39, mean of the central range 8.81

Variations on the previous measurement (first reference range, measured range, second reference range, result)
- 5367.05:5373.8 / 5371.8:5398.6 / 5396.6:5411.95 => -3.0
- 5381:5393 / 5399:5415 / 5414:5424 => 1.1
